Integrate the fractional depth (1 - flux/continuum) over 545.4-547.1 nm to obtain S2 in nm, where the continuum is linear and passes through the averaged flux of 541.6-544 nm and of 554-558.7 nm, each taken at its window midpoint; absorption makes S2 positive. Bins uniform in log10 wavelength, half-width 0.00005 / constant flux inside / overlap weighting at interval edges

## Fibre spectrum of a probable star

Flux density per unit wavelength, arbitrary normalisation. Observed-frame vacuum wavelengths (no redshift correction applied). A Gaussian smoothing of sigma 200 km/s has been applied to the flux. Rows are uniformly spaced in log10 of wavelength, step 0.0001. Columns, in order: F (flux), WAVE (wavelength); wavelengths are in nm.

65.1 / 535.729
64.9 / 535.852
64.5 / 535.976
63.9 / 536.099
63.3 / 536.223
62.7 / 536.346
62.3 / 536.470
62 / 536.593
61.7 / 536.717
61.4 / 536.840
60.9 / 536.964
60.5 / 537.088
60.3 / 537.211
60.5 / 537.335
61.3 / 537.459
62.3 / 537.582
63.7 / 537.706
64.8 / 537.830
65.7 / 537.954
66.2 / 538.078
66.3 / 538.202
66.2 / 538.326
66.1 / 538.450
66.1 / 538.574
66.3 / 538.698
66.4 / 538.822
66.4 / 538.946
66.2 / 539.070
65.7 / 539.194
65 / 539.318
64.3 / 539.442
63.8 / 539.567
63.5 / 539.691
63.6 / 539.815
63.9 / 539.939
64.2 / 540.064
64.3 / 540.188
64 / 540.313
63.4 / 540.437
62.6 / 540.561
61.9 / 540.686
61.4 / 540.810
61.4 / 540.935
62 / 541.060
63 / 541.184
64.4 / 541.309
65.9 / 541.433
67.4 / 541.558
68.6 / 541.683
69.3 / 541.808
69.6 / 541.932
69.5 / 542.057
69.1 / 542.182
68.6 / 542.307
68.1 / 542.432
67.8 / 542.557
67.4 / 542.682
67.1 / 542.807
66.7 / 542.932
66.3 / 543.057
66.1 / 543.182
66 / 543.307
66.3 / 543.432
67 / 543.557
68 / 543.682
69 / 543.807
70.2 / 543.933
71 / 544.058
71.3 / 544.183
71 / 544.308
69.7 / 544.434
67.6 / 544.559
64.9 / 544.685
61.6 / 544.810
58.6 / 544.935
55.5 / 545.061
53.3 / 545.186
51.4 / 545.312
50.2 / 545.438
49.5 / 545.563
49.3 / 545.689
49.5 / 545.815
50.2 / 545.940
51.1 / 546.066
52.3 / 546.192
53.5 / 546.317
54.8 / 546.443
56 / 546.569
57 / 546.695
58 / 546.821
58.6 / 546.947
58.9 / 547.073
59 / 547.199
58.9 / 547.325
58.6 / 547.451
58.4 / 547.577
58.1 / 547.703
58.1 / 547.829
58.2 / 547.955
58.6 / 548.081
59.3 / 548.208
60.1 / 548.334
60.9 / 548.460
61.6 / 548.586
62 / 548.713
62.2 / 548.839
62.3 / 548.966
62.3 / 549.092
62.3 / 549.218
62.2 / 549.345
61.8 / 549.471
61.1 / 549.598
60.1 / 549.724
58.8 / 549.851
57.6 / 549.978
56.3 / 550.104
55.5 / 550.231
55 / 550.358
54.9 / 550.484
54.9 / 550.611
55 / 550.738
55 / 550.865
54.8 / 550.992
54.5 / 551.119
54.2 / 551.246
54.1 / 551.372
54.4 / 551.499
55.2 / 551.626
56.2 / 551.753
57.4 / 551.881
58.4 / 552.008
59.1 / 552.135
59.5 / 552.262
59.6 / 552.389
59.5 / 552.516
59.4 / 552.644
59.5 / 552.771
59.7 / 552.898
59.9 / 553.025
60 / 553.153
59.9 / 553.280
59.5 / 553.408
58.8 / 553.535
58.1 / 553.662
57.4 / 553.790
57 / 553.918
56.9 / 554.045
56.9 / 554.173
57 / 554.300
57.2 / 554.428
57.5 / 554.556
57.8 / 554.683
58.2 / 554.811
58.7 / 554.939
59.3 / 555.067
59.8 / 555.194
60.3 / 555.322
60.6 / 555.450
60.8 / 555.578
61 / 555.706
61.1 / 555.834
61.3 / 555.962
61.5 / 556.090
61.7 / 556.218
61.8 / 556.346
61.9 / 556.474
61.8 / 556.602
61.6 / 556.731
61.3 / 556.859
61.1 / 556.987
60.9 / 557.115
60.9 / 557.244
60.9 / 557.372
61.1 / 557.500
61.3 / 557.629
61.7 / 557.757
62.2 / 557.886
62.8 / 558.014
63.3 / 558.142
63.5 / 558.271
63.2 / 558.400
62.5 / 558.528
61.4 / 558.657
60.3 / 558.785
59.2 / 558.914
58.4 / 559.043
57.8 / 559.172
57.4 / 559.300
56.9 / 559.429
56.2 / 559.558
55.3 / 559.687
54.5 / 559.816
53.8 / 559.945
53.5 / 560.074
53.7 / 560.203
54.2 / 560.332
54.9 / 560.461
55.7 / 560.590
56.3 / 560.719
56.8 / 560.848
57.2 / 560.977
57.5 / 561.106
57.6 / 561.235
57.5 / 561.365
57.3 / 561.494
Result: 0.325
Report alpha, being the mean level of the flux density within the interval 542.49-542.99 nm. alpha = 67.2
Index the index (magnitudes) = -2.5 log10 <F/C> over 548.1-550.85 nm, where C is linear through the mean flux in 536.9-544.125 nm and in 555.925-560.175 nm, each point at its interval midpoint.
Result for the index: 0.06 mag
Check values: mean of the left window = 65.4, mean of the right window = 60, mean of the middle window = 59.2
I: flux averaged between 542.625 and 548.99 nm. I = 60.4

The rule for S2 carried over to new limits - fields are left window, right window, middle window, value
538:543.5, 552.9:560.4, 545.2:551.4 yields 0.57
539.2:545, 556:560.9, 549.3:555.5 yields 0.40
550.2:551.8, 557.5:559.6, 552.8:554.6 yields -0.04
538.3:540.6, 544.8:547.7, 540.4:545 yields -0.50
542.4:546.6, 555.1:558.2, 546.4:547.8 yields 0.08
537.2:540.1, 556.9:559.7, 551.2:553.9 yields 0.16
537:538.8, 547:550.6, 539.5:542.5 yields -0.12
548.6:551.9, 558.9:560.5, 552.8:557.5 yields -0.25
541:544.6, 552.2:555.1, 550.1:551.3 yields 0.12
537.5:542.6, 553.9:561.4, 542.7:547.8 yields 0.26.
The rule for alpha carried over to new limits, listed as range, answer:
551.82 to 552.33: 58.7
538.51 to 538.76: 66.2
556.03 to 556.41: 61.7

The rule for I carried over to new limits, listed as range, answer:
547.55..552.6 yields 58.2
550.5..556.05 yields 58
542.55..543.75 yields 66.9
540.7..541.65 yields 63.7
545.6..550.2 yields 57.9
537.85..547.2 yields 63.1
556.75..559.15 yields 61.4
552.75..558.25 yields 60.1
